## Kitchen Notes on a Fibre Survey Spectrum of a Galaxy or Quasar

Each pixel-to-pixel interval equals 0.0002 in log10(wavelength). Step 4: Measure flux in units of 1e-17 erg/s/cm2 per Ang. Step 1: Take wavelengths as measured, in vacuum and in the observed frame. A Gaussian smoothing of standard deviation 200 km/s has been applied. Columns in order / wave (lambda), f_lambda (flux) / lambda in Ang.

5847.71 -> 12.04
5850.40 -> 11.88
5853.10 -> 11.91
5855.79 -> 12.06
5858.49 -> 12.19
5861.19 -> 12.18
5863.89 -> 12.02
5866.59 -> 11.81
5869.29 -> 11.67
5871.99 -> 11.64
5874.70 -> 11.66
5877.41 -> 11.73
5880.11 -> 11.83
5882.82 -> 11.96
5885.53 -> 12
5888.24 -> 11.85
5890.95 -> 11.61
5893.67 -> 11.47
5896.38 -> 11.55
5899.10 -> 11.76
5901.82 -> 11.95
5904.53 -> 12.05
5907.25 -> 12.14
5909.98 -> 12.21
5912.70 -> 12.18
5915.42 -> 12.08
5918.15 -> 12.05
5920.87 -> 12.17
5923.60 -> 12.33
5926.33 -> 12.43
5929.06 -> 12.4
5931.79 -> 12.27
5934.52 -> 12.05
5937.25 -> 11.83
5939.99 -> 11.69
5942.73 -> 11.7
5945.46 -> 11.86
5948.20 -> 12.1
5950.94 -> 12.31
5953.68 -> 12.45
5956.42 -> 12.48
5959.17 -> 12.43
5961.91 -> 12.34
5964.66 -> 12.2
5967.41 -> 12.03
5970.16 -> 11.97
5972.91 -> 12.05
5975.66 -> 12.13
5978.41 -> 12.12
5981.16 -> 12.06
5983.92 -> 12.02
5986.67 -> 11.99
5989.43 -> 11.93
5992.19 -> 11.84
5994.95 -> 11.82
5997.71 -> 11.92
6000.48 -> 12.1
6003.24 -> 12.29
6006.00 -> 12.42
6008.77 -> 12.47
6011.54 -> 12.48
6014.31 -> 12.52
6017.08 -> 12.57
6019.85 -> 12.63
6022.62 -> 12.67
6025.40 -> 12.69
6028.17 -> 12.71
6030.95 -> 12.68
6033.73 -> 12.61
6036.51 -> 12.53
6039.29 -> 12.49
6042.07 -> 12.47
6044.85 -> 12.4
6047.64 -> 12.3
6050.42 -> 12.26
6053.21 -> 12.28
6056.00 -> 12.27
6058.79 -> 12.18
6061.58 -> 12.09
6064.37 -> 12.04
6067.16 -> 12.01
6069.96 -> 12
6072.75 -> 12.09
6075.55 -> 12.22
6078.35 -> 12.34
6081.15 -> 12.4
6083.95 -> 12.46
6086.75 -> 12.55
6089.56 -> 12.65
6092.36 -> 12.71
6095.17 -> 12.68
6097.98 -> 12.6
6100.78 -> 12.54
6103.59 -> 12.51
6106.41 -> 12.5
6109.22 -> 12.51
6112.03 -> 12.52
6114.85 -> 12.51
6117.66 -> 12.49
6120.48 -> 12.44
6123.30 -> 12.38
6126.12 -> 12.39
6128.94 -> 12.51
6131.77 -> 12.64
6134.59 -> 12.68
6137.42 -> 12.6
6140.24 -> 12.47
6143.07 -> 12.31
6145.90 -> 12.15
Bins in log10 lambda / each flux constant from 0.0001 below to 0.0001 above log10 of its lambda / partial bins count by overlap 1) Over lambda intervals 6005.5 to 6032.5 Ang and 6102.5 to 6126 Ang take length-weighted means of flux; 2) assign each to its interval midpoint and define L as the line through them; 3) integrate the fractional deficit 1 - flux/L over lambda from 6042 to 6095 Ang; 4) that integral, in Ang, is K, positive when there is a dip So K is 0.9 Ang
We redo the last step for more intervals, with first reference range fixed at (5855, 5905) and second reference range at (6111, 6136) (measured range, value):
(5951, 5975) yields -0.36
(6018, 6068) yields -0.52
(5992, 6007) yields 0.11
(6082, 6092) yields -0.13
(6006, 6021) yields -0.39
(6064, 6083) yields 0.30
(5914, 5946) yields -0.28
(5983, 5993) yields 0.15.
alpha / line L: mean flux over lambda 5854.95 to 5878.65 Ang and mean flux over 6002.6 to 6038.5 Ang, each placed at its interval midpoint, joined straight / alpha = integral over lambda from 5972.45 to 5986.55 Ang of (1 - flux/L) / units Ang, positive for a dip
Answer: 0.4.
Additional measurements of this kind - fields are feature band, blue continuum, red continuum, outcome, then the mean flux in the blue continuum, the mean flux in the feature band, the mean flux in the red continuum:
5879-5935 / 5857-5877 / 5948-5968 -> 0.2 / 11.9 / 12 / 12.3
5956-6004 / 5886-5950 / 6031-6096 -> 0.2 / 12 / 12.1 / 12.4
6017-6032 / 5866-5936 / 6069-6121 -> -0.5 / 12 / 12.7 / 12.5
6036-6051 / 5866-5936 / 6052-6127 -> -0.2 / 12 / 12.4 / 12.4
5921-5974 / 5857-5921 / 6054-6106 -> -0.5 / 11.9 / 12.2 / 12.4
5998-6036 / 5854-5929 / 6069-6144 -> -0.8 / 12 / 12.5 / 12.5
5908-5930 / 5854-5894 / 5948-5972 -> -0.3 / 11.9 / 12.2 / 12.3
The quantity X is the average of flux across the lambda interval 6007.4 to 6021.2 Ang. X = 12.5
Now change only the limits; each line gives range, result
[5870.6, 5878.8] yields 11.7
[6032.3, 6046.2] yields 12.5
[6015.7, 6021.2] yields 12.6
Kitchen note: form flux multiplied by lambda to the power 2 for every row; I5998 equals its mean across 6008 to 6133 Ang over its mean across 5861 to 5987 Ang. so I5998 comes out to 1.09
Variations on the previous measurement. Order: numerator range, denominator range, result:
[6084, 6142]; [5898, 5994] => 1.10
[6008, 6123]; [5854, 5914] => 1.11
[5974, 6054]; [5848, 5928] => 1.08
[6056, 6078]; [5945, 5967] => 1.02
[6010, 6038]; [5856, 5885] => 1.12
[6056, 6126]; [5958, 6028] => 1.05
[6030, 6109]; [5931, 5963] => 1.06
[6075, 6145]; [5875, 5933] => 1.12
